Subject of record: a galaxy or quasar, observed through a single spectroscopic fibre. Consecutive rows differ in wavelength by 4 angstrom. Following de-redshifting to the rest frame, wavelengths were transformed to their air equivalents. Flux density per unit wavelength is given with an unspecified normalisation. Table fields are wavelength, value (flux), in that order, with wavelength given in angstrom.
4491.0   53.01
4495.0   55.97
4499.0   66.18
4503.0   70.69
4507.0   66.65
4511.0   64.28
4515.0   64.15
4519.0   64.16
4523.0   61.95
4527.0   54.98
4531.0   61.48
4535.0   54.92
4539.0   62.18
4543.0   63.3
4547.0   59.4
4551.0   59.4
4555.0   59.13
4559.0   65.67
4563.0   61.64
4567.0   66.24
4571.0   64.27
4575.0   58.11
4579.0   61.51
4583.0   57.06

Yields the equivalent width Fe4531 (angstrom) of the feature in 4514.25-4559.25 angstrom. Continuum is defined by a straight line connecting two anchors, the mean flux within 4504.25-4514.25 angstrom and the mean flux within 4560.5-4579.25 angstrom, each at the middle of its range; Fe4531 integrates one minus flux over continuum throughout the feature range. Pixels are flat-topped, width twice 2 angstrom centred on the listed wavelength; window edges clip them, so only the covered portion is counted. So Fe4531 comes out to 2.5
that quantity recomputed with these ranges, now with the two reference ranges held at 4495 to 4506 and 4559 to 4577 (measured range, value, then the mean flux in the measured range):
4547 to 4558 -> 0.6 angstrom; 59.9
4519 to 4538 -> 1.6 angstrom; 59.1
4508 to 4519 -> 0.2 angstrom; 64.4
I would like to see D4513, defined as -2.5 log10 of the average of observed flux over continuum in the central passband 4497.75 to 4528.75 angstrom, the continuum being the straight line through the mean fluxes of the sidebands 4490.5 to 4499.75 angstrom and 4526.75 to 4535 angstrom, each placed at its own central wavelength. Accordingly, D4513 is -0.11 mag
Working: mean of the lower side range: 58.2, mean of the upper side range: 58.1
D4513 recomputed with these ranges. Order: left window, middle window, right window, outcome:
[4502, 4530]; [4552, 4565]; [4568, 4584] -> -0.006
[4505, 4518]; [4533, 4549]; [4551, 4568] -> 0.062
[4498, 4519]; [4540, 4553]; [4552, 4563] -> 0.037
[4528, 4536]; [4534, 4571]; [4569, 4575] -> -0.024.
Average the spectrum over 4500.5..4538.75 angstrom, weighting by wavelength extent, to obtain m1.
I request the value 62.6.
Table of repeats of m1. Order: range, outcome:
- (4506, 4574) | 61.9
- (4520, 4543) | 59.7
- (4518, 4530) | 60.1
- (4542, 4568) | 61.9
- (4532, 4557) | 59.8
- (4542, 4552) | 60.6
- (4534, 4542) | 59.6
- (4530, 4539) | 58.7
